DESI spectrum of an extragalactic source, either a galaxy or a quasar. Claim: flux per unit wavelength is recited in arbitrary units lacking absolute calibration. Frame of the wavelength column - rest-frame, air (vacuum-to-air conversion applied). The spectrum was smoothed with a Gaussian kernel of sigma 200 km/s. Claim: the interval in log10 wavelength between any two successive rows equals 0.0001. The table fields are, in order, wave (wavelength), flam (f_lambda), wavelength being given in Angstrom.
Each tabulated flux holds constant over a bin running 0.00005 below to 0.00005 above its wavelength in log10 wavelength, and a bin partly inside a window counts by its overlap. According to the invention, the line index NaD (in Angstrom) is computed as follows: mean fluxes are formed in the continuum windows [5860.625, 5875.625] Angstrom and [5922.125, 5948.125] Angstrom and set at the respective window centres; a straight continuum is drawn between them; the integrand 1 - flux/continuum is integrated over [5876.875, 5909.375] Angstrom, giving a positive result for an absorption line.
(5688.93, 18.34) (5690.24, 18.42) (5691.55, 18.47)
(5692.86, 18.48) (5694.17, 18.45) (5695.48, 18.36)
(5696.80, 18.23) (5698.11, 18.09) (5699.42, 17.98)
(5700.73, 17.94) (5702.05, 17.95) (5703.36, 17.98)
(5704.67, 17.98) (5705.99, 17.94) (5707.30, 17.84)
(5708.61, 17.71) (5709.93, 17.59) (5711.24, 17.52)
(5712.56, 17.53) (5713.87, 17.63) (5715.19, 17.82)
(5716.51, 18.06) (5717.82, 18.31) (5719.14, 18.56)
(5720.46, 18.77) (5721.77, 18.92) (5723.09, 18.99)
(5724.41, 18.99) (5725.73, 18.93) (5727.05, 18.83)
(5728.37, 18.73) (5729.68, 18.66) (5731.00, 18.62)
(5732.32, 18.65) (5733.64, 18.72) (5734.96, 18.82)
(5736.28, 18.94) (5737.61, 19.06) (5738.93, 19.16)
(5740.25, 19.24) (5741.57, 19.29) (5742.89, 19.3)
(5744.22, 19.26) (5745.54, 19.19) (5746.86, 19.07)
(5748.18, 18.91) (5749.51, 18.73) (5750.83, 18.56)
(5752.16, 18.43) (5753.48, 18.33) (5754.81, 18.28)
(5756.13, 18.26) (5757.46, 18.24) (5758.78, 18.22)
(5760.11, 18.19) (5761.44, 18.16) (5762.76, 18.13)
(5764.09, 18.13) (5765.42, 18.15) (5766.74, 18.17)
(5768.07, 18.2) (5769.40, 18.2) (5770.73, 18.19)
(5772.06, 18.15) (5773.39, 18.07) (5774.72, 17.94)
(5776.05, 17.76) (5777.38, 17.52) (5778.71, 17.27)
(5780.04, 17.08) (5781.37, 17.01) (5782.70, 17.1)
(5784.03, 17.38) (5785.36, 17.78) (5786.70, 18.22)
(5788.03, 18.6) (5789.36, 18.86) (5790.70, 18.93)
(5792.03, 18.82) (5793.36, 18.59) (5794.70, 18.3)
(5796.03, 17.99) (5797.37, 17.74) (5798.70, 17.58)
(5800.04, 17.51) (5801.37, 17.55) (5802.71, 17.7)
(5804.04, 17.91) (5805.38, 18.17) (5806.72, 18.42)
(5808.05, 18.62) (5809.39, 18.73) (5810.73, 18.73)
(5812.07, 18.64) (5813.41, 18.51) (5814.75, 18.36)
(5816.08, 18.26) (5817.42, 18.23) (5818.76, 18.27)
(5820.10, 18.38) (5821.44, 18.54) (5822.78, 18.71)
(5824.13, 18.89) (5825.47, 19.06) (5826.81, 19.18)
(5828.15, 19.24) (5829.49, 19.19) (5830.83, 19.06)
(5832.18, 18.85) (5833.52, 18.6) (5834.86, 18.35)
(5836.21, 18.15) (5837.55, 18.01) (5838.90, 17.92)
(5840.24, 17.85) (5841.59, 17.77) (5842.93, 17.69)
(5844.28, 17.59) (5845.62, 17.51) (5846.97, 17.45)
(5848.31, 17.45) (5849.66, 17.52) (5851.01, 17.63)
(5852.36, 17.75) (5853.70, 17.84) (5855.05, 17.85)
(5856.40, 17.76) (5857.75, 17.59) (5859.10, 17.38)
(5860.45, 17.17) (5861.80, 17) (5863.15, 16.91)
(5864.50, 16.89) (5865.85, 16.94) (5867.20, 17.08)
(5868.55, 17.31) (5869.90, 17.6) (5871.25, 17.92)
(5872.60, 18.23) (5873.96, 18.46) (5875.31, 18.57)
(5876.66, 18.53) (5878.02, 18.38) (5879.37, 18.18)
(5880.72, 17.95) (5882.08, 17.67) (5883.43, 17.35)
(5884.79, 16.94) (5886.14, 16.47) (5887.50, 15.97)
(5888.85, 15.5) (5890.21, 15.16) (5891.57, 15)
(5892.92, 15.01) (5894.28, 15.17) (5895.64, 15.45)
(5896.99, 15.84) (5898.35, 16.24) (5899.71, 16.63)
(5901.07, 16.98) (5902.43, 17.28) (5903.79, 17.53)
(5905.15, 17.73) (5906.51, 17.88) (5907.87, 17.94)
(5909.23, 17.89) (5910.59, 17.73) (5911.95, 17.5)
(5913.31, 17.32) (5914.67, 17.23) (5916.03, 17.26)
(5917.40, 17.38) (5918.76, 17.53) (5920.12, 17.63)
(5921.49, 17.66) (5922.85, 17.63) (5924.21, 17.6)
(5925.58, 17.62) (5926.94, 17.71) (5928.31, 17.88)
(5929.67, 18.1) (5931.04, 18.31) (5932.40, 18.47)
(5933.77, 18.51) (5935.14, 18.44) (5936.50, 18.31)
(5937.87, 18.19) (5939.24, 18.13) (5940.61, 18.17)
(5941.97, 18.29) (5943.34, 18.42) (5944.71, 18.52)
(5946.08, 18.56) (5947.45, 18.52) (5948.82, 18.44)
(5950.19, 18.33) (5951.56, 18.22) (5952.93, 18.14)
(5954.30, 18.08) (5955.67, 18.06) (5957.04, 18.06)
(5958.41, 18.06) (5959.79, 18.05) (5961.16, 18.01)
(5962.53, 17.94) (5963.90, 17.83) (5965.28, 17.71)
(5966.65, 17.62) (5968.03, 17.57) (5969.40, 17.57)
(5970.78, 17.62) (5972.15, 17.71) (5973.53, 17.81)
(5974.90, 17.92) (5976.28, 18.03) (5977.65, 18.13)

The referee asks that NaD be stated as 1.8 Angstrom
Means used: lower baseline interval 17.5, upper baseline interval 18.2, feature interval 16.8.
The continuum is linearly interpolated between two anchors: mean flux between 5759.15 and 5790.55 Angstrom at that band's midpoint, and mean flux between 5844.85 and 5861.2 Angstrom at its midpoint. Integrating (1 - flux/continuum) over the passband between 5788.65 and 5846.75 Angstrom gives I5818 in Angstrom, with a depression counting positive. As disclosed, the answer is -2.0 Angstrom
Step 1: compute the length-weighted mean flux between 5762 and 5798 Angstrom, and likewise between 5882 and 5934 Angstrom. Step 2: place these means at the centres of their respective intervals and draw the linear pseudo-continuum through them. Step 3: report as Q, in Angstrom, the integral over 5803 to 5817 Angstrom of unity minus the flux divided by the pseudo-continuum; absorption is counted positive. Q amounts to -0.5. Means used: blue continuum 18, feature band 18.4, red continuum 17.1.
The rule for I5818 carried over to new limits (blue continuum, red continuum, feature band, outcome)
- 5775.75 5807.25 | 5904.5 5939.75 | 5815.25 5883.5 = -0.5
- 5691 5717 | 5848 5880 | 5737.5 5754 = -1.0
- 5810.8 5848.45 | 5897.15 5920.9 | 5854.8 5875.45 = 0.5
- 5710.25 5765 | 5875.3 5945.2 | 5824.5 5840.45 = -0.6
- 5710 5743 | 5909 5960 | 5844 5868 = 1.1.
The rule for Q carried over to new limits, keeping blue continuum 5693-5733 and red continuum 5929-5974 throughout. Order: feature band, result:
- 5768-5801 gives 0.5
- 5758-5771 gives 0.0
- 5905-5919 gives 0.4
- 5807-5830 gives -0.6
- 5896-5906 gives 0.7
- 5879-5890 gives 0.8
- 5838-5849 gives 0.3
